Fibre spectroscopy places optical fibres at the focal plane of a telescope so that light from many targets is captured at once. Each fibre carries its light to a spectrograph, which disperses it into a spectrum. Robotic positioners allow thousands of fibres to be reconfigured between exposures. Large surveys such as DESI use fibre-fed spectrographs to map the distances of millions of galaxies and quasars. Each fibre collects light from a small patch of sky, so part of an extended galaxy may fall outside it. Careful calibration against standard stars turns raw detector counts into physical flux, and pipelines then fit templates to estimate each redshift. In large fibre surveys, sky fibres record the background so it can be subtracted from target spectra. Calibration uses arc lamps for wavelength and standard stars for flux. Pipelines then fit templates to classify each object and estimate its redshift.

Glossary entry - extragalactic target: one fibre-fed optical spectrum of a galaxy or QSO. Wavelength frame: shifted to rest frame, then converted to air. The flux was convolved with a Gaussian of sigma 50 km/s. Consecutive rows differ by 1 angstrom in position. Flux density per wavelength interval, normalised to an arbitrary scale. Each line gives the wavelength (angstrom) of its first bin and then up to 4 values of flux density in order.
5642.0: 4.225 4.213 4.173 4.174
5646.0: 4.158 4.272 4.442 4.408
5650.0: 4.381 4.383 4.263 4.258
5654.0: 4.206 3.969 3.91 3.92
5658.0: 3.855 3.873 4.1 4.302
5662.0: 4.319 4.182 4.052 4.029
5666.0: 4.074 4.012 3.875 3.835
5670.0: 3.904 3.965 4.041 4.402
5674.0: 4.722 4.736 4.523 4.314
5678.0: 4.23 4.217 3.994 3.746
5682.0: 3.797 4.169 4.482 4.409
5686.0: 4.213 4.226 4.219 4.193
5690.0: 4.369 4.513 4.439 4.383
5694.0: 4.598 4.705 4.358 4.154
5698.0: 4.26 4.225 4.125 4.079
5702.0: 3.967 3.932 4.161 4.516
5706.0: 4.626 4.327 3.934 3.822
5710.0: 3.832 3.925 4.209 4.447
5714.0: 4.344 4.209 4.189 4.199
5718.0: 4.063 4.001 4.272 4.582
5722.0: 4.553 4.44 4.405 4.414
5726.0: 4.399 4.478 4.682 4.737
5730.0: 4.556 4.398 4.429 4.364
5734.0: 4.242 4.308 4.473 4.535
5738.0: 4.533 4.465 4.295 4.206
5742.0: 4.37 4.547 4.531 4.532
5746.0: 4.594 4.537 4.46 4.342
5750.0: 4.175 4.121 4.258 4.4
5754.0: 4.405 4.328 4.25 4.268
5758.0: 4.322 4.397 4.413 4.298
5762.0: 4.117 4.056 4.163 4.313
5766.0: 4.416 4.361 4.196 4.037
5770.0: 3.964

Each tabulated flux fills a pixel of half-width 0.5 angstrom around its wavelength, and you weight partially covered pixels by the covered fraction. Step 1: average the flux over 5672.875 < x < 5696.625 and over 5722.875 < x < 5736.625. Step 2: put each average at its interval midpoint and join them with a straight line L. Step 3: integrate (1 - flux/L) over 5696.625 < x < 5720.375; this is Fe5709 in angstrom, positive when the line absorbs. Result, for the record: 1.3 angstrom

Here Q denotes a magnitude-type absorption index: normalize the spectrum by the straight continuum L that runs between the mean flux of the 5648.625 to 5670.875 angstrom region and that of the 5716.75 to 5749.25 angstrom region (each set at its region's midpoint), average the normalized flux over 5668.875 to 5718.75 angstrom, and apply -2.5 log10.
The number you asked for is 0.00 mag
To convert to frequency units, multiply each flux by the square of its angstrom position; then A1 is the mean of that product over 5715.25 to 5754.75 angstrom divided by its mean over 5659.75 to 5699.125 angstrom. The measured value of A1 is 1.06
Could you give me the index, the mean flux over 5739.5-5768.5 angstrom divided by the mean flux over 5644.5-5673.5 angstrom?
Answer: 1.05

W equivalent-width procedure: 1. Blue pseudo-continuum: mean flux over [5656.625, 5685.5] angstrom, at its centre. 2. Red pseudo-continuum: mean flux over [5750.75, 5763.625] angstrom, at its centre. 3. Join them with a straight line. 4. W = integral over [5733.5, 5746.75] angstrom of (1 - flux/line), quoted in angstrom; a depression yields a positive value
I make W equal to -0.6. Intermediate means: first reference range 4.14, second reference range 4.28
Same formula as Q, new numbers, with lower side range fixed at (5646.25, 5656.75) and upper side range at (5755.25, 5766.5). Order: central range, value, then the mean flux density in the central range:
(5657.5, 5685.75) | 0.03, 4.15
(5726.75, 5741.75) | -0.04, 4.44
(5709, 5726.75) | 0.00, 4.25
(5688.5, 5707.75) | -0.01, 4.31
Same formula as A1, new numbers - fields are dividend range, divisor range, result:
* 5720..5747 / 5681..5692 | 1.07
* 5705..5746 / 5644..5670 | 1.08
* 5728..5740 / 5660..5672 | 1.13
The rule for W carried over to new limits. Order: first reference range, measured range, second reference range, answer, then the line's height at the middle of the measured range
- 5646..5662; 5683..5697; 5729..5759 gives -0.4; 4.26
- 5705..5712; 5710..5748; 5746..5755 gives -1.4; 4.23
